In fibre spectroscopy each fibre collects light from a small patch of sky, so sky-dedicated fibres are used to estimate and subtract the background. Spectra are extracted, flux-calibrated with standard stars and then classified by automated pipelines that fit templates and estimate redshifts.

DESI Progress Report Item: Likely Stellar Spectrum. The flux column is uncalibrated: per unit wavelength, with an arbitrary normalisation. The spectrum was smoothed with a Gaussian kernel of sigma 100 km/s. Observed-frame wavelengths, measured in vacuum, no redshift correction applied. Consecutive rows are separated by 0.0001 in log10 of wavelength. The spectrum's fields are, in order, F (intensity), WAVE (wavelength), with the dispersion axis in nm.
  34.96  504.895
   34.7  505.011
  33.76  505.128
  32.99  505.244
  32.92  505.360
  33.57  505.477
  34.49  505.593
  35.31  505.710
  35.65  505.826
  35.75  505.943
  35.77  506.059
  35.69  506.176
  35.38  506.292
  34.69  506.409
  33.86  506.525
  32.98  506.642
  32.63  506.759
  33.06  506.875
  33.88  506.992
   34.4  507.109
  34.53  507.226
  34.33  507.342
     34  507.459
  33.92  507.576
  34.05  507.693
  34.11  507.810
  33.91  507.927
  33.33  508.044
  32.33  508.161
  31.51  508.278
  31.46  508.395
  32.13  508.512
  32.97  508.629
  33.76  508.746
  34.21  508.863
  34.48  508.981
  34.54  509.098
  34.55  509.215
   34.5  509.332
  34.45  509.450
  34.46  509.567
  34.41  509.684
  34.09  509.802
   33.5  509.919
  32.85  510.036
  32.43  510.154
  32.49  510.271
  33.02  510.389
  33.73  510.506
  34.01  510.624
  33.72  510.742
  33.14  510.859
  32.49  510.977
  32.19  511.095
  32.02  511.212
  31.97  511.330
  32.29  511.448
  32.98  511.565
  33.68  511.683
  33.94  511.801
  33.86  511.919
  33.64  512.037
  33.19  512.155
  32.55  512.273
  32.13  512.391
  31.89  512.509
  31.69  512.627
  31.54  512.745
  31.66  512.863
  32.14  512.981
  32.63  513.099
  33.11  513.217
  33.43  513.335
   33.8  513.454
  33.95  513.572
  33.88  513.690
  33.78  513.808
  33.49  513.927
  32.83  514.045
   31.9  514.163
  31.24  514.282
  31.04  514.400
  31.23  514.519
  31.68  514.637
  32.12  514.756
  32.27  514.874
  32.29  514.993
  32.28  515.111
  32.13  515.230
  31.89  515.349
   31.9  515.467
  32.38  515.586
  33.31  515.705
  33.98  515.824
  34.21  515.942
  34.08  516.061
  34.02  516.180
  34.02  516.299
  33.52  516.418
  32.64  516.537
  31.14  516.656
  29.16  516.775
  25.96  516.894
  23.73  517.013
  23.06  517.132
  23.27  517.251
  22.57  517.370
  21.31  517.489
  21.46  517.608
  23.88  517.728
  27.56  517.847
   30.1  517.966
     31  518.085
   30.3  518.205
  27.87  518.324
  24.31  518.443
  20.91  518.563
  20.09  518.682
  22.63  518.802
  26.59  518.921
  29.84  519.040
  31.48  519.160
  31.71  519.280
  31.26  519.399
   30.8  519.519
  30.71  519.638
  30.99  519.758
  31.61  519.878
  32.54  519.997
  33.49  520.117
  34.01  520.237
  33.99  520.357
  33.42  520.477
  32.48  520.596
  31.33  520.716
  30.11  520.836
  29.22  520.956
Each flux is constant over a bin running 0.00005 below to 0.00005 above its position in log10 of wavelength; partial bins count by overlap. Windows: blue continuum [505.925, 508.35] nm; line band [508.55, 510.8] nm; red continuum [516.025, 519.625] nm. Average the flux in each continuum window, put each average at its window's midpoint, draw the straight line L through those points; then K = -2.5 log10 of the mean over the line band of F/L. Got -0.04 mag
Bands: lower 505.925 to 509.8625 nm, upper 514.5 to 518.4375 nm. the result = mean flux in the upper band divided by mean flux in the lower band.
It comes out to 0.9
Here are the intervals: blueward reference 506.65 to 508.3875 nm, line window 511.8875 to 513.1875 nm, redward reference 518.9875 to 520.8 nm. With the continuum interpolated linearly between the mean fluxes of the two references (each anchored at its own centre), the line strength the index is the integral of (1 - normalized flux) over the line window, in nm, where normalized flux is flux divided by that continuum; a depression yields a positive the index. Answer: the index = 0.02 nm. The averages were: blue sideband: 33.5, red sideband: 32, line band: 32.4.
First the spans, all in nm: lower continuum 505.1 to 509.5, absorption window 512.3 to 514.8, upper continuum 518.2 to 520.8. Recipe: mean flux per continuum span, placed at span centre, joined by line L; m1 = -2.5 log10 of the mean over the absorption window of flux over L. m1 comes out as -0.02 mag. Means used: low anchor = 33.9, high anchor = 29.7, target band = 32.4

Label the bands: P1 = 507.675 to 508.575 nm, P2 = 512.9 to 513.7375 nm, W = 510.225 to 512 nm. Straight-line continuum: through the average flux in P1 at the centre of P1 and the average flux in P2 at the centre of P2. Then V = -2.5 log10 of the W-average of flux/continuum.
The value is 0.00 mag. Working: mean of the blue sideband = 32.8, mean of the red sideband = 33.2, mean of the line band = 33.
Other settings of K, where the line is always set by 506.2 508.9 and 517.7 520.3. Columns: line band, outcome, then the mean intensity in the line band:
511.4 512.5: -0.04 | 33.1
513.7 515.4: -0.05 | 32.2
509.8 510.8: -0.03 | 33.3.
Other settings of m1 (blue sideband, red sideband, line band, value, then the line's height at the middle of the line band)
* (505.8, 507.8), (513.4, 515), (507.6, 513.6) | 0.009 mag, 33.4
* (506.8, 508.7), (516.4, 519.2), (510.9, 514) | -0.097 mag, 30.1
